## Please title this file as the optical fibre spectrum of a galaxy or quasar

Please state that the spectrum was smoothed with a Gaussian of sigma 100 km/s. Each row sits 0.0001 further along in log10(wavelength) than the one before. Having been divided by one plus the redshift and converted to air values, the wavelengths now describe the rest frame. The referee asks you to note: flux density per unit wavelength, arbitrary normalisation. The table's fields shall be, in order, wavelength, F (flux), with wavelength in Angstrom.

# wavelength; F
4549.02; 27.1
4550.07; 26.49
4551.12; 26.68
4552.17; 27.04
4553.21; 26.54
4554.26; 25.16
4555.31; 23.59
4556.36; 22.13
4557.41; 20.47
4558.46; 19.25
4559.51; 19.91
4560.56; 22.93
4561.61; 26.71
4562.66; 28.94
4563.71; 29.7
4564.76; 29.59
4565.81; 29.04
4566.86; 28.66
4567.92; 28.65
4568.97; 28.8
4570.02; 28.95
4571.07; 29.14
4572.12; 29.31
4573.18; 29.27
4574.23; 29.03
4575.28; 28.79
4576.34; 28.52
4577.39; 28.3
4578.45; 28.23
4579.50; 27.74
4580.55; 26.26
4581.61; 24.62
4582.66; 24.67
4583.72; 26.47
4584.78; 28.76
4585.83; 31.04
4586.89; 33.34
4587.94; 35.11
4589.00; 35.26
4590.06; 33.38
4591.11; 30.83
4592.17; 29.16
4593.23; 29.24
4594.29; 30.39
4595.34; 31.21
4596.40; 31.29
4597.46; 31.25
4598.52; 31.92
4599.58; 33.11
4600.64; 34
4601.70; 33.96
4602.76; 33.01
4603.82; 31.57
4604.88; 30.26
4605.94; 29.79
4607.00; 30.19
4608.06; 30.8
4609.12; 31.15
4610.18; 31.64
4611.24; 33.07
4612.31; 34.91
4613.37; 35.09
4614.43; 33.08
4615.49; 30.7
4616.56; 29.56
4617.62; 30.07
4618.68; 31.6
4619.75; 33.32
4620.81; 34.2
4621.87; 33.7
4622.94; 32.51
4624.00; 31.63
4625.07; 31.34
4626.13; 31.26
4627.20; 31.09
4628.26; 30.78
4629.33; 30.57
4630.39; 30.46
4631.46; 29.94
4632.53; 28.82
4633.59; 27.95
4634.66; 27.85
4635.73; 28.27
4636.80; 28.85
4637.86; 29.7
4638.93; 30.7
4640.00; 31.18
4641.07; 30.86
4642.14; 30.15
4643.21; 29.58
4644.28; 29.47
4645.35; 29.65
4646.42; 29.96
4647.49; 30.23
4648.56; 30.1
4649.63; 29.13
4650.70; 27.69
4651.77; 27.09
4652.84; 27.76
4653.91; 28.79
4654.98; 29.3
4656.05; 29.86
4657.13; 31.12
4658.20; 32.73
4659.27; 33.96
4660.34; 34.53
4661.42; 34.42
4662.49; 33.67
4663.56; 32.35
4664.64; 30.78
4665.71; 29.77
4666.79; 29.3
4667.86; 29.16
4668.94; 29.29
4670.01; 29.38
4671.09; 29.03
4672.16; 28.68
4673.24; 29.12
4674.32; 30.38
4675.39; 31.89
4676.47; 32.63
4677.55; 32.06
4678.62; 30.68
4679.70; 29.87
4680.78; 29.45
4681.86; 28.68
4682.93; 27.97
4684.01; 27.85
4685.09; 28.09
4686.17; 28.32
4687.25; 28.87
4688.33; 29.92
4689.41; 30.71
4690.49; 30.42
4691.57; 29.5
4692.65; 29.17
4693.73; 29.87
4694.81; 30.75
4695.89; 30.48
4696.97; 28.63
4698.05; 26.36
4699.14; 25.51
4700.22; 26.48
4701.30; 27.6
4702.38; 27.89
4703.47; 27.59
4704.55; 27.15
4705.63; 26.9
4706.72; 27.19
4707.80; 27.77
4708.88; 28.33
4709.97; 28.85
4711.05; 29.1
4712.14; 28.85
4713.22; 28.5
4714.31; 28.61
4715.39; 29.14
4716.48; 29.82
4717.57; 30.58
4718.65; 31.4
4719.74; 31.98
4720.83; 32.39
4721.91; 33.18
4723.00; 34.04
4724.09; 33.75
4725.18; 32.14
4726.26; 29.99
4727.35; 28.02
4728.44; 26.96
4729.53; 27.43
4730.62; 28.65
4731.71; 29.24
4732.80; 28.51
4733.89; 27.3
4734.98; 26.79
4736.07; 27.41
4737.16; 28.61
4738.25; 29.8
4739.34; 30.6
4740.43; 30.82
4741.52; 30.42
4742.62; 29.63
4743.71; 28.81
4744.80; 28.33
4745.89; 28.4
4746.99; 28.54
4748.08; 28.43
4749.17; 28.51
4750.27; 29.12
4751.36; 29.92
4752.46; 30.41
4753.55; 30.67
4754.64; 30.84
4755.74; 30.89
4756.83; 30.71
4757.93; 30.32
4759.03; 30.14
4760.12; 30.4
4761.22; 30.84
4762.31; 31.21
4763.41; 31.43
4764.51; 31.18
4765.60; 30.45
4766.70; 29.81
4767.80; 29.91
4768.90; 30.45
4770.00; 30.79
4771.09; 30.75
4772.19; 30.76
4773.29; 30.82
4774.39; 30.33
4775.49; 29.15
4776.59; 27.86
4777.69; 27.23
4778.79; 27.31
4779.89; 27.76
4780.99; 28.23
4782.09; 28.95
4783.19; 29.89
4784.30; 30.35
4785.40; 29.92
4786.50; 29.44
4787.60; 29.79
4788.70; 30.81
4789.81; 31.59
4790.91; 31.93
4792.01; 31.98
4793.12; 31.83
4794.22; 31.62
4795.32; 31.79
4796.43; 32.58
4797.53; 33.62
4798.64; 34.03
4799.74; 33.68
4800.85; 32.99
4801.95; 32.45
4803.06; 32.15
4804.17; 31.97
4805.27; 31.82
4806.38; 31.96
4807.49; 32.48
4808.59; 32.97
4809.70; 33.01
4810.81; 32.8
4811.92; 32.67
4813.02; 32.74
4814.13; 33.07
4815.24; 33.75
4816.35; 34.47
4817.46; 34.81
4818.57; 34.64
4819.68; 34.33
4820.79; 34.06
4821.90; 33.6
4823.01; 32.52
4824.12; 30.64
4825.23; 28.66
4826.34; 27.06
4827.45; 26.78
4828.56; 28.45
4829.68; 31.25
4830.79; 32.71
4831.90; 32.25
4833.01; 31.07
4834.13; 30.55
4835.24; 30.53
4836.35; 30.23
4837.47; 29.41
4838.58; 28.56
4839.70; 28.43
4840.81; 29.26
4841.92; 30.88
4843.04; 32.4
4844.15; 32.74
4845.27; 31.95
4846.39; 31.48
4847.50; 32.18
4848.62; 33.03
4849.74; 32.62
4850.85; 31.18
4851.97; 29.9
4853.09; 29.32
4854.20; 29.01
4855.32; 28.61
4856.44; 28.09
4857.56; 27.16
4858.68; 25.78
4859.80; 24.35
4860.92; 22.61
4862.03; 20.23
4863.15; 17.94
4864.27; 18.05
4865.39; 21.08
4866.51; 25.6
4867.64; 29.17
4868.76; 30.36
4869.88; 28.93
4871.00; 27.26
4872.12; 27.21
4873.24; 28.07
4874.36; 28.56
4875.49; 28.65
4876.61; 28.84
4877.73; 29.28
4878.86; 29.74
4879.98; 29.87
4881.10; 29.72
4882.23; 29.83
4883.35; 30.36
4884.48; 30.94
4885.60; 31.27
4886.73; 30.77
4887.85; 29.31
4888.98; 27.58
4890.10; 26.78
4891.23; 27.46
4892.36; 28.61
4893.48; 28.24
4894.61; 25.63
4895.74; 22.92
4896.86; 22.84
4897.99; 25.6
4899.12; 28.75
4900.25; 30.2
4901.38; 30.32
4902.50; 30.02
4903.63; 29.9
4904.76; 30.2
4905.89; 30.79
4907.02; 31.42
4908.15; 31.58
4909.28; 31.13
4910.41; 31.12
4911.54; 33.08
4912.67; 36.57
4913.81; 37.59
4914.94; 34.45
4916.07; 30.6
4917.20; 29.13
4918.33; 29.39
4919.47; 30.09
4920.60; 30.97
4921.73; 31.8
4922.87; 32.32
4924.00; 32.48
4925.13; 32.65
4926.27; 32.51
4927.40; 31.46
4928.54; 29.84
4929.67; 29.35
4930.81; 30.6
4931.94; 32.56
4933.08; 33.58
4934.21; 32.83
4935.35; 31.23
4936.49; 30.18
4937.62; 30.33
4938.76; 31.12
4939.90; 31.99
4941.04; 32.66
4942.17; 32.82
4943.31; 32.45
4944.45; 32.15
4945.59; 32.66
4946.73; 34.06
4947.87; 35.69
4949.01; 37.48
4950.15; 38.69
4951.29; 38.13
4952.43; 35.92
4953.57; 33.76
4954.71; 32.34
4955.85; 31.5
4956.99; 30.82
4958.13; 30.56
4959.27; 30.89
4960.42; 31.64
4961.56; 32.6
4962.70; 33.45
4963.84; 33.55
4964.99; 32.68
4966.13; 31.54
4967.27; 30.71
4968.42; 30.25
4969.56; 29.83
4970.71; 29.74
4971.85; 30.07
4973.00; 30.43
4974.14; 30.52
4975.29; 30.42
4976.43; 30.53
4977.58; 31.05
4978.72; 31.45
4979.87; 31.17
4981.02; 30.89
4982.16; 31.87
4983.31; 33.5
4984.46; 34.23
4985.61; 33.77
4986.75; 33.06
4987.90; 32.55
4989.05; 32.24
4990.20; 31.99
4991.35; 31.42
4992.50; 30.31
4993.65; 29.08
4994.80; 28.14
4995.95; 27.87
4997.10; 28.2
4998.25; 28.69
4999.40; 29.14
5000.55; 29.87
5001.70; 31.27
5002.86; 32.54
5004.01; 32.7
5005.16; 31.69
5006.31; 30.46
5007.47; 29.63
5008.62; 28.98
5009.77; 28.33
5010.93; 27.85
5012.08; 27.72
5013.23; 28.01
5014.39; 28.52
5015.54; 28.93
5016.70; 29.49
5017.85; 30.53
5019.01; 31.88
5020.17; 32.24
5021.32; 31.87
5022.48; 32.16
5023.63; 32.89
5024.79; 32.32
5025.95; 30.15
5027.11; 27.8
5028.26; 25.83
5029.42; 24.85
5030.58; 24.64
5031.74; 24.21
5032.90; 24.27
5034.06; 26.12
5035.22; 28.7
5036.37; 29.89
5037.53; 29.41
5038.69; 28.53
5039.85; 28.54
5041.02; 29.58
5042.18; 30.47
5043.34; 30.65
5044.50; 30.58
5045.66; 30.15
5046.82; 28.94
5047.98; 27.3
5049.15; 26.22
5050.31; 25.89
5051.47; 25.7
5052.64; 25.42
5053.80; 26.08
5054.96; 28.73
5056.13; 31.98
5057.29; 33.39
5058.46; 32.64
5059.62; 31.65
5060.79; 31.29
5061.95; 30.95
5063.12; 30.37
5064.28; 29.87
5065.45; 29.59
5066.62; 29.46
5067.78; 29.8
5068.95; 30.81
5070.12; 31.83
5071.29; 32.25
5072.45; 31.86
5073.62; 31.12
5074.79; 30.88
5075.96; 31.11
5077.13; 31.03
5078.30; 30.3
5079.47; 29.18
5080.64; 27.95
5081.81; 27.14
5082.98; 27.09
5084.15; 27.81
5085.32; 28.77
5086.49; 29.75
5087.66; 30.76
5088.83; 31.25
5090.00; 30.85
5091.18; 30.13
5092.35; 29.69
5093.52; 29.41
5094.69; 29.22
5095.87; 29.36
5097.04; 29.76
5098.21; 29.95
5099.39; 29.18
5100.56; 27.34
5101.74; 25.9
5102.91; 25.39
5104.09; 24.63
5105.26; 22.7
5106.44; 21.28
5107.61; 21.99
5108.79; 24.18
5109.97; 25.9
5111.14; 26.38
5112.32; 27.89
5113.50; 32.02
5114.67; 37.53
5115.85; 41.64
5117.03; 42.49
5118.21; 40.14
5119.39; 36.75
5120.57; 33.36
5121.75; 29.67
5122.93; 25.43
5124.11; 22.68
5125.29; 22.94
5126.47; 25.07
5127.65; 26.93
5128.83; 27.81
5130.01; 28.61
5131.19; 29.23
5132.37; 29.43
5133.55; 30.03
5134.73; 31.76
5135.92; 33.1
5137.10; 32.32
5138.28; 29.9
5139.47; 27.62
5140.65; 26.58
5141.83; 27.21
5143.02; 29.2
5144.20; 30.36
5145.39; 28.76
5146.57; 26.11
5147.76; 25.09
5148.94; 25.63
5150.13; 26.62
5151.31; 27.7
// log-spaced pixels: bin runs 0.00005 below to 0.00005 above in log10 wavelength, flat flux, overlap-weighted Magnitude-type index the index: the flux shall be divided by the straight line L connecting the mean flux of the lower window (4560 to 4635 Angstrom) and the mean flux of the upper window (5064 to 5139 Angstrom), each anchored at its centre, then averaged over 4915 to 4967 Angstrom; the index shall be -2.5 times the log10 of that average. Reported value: -0.09 mag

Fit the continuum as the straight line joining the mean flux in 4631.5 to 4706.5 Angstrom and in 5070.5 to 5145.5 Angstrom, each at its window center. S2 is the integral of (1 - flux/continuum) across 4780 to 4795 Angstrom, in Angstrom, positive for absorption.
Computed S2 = -0.5 Angstrom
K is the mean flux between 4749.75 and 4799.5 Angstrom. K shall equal 30.5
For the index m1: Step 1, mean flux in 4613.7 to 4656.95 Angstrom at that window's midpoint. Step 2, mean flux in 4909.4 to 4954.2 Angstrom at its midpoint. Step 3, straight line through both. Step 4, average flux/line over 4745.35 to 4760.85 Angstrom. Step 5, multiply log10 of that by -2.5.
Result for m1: 0.05 mag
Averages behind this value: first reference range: 30.2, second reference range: 32.7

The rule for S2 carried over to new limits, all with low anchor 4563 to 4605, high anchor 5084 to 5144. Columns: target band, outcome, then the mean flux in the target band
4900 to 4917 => -1.4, 31.9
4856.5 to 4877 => 2.8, 25.6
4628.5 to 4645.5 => 0.2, 29.6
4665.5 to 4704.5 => 0.9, 29.2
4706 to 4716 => 0.5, 28.5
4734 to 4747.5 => 0.4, 29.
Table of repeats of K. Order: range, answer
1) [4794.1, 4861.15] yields 31.2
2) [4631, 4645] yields 29.5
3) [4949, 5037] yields 30.7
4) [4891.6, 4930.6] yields 30.4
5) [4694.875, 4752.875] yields 29.1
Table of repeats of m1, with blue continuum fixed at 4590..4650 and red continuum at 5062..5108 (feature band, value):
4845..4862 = 0.04 mag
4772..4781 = 0.06 mag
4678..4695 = 0.05 mag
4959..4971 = -0.07 mag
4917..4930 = -0.05 mag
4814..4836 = -0.06 mag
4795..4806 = -0.09 mag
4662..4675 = 0.03 mag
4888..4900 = 0.12 mag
